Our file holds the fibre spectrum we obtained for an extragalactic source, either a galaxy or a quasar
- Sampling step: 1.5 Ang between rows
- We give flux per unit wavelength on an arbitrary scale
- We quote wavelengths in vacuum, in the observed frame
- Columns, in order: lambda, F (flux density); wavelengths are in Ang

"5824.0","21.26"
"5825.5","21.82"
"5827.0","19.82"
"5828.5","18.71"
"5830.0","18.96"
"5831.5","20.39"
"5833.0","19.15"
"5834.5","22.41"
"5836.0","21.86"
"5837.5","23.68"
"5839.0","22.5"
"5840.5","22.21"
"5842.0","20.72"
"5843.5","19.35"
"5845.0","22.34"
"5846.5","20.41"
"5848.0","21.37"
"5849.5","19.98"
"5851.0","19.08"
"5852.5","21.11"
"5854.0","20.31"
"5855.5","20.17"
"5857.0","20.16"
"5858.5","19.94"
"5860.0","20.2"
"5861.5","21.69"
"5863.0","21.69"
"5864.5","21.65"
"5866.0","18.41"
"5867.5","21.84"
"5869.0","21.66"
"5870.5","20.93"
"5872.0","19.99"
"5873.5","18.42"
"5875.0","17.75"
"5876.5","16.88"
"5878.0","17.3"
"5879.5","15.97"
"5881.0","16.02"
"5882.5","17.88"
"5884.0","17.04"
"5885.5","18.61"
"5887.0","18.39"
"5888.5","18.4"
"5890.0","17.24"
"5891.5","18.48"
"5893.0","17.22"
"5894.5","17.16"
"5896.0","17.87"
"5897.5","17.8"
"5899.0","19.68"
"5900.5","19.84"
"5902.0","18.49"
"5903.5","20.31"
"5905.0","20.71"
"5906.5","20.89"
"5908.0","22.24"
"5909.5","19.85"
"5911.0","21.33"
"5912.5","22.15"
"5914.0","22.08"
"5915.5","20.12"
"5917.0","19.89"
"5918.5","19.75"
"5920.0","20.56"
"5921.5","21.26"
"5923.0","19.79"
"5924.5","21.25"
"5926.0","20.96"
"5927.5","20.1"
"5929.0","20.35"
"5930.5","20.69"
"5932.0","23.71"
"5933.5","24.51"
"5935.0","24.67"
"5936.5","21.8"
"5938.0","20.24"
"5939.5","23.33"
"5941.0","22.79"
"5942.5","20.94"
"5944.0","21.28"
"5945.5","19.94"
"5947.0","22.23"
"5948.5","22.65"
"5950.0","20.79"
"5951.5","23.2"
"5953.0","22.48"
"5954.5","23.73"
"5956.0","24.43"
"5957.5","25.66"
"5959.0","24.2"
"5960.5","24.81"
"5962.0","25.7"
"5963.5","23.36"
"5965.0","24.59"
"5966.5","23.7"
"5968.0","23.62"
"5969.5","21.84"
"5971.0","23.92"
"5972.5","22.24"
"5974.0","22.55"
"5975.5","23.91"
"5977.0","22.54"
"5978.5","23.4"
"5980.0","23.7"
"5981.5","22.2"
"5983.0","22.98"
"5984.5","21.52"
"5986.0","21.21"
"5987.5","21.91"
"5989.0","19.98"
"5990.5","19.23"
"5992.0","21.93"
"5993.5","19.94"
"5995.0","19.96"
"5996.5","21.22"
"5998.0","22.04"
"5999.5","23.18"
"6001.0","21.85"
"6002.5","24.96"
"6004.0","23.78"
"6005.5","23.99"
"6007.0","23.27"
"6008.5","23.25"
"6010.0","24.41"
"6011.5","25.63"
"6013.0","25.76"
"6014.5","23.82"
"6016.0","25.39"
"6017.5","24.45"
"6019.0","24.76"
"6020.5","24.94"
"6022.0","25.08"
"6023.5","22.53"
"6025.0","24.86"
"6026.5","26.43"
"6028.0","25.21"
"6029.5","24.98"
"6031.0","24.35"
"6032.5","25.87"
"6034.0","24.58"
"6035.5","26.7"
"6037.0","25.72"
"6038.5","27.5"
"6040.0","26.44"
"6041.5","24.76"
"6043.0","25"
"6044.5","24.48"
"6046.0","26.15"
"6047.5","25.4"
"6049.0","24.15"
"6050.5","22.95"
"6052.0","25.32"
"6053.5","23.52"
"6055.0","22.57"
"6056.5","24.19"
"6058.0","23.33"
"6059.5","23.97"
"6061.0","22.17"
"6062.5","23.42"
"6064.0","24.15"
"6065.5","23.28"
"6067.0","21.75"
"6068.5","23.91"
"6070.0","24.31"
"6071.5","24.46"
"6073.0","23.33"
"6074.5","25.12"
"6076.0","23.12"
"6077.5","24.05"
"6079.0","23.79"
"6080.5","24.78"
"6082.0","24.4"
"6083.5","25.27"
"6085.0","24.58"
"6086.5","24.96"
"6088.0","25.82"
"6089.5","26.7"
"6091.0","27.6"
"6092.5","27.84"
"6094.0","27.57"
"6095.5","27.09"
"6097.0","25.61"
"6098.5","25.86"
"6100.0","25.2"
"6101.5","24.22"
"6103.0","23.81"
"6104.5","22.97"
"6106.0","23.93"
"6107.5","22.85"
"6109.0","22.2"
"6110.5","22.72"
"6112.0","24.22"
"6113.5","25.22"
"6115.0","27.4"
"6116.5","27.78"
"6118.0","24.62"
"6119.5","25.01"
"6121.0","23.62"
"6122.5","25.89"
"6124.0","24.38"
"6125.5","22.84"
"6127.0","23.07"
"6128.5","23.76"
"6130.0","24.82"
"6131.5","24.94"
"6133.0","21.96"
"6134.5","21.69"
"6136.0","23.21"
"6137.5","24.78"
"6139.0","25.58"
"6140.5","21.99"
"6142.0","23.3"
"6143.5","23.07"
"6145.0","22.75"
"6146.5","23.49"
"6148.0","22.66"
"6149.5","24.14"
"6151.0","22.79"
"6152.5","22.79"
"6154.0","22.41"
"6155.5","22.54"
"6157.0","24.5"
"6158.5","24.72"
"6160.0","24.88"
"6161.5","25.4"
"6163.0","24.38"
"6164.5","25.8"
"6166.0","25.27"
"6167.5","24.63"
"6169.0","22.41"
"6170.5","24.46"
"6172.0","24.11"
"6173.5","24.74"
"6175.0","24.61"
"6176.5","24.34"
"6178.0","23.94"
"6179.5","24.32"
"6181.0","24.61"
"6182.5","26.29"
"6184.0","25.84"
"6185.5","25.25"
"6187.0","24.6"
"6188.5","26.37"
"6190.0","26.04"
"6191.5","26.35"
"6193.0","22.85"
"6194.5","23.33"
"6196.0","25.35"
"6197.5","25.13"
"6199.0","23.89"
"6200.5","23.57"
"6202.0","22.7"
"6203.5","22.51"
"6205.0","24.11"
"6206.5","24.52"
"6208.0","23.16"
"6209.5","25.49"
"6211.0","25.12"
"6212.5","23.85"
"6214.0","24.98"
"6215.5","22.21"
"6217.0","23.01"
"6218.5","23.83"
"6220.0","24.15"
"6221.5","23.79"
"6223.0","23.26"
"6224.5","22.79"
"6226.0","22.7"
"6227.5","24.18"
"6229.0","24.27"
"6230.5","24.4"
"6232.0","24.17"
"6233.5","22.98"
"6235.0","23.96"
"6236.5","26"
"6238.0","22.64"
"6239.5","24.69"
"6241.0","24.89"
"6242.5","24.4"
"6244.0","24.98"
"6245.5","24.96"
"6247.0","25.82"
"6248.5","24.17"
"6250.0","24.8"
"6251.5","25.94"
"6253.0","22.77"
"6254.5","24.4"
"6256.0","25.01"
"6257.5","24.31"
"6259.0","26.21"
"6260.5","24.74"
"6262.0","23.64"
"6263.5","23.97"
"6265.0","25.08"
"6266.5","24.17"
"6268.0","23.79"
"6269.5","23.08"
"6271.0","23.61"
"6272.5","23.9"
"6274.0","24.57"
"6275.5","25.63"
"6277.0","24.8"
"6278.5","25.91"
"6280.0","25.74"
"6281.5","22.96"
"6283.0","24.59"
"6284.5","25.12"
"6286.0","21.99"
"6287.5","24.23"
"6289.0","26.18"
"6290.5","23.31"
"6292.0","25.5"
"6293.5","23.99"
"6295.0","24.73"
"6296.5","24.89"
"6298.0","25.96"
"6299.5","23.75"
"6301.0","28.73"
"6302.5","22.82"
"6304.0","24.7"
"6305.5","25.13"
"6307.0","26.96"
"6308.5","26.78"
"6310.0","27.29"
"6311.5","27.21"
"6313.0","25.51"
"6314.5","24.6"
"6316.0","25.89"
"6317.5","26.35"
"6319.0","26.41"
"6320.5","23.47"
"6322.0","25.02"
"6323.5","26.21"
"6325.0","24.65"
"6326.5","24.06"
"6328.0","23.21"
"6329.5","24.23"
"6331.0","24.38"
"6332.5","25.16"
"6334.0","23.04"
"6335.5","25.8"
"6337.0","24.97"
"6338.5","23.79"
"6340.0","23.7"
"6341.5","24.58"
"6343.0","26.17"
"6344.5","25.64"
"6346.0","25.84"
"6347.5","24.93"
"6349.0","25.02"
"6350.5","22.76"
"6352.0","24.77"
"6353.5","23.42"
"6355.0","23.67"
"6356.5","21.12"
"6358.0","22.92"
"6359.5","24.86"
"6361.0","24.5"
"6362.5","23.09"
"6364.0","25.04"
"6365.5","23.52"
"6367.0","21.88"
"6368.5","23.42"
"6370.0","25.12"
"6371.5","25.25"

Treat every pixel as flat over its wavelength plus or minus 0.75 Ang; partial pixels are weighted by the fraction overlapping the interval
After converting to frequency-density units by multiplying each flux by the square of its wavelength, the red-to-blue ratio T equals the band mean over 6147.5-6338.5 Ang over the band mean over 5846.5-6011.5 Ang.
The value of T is 1.28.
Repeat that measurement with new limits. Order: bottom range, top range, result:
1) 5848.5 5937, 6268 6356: 1.43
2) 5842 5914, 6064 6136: 1.35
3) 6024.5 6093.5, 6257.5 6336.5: 1.09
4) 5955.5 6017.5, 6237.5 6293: 1.16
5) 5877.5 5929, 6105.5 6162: 1.33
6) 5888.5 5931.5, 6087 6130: 1.34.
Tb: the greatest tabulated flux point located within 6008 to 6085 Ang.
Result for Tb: 27.5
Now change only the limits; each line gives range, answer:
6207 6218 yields 25.49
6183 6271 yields 26.37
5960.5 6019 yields 25.76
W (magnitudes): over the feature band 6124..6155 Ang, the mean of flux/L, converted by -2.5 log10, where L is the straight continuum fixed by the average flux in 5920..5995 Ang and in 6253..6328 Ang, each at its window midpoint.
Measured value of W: 0.02 mag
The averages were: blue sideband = 22.4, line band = 23.3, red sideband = 24.9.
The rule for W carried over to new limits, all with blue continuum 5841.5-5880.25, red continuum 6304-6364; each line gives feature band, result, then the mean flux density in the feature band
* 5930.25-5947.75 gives -0.07 mag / 22.2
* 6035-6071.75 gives -0.11 mag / 24.4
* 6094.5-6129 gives -0.09 mag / 24.6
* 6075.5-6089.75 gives -0.11 mag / 24.7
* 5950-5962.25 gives -0.15 mag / 24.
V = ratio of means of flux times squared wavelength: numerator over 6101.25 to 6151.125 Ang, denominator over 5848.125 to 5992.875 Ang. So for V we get 1.2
